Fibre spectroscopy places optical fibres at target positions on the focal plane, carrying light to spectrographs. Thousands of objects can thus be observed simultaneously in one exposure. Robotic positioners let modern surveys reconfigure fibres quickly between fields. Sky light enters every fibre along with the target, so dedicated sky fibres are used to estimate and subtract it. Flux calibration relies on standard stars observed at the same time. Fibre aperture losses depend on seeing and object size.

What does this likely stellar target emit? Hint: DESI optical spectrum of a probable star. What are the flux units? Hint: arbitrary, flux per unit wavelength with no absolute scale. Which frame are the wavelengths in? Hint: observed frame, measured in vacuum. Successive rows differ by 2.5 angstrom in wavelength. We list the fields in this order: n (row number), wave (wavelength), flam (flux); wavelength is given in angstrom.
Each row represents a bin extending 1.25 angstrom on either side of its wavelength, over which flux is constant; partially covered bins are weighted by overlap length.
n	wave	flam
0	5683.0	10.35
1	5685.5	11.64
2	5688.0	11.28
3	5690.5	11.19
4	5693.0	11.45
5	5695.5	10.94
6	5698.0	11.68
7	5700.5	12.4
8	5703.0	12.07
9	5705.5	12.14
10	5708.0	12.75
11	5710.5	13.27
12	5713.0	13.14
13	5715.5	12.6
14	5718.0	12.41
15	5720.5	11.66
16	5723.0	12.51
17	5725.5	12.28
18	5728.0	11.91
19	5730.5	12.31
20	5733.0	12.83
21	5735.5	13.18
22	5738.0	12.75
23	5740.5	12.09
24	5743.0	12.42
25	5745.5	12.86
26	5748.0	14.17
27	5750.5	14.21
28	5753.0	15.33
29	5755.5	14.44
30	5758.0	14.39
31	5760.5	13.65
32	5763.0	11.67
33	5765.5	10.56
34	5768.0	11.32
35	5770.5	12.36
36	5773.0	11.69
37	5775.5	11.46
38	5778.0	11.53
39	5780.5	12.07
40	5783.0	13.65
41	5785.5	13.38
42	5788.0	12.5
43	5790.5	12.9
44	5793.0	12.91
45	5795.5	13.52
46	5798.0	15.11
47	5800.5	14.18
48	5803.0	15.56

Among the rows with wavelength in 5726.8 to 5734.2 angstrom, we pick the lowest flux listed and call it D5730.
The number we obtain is 11.91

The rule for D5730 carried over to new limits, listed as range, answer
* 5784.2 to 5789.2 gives 12.5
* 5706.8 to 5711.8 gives 12.75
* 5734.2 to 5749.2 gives 12.09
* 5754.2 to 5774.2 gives 10.56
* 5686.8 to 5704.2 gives 10.94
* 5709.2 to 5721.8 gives 11.66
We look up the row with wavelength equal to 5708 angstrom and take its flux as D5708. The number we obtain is 12.75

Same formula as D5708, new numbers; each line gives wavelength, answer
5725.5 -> 12.28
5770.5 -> 12.36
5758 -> 14.39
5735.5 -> 13.18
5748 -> 14.17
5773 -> 11.69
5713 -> 13.14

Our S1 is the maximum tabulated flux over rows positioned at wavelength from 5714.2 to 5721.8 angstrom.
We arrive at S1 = 12.6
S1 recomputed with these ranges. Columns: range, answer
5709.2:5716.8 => 13.27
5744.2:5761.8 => 15.33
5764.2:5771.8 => 12.36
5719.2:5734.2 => 12.83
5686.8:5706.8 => 12.4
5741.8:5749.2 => 14.17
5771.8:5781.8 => 12.07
